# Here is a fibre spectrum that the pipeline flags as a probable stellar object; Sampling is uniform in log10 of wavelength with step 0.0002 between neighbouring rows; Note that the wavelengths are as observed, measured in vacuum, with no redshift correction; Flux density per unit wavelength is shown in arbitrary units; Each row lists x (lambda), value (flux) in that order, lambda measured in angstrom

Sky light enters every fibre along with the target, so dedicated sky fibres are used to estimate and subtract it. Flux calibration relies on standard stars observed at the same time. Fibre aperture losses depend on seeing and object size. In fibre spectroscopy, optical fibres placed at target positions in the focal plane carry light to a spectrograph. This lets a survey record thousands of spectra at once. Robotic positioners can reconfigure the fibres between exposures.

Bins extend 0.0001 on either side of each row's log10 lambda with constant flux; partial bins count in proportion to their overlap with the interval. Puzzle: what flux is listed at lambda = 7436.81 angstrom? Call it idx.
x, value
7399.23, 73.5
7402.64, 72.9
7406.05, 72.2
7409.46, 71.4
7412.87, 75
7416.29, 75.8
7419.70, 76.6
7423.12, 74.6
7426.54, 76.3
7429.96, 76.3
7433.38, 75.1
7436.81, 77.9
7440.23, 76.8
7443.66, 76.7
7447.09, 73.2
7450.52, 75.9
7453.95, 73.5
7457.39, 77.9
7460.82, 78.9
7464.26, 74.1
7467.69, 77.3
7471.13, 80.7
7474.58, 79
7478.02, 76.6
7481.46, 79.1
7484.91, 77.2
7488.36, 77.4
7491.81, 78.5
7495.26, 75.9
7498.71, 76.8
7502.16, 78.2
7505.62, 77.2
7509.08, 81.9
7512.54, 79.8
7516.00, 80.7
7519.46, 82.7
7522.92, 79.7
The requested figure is 77.9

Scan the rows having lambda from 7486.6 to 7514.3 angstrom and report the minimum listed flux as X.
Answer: 75.9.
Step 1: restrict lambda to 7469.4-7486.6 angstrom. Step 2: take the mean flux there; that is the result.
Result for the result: 78.5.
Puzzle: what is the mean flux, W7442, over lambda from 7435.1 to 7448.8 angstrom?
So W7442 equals 76.2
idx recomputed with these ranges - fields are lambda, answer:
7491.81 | 78.5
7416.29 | 75.8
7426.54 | 76.3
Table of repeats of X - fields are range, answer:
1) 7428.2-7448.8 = 73.2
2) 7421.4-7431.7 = 74.6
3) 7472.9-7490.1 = 76.6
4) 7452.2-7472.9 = 73.5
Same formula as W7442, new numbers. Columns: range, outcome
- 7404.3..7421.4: 74.2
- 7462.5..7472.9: 77.3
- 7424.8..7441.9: 76.5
